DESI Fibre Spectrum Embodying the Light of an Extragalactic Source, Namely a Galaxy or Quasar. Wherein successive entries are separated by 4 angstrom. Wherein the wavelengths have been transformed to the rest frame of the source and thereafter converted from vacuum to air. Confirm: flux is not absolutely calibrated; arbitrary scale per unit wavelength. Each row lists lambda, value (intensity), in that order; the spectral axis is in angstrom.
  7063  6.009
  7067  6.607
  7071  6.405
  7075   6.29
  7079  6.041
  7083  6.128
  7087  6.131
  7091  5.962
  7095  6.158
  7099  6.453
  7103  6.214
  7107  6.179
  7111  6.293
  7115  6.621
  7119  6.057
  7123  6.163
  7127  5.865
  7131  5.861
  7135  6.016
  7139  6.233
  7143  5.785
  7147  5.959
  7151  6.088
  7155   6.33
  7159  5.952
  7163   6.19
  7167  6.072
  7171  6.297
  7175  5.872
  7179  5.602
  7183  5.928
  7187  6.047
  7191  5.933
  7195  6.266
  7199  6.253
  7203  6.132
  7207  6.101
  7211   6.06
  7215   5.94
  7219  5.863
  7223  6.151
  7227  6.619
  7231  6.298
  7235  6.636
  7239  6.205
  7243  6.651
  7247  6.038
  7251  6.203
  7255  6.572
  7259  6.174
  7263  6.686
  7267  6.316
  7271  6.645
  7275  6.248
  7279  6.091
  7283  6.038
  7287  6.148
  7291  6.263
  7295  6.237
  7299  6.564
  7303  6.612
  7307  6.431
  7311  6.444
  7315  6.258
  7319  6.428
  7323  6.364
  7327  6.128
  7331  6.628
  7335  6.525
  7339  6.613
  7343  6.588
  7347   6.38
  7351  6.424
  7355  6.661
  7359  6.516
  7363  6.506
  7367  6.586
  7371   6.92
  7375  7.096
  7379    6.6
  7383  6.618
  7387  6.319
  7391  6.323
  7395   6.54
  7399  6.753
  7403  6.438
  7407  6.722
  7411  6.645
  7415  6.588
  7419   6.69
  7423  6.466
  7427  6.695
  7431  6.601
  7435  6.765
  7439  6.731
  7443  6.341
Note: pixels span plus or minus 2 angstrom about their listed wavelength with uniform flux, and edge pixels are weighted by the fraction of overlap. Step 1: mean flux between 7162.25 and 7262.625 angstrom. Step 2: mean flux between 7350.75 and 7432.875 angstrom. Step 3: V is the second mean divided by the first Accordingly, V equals 1.07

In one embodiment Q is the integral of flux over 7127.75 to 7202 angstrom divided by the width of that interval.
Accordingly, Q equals 6.04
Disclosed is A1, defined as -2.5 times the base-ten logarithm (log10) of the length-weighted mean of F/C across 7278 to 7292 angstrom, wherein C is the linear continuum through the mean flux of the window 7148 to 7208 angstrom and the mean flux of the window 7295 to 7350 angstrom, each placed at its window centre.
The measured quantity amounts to 0.04 mag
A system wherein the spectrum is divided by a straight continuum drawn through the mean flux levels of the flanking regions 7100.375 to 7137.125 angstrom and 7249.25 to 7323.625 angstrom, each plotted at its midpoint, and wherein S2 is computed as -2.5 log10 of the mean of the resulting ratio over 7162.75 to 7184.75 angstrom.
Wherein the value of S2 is 0.04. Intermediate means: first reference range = 6.15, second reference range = 6.35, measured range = 5.98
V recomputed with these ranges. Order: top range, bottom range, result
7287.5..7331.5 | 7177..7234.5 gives 1.05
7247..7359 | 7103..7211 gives 1.05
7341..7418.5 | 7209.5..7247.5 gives 1.05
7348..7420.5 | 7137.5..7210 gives 1.09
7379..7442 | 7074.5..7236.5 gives 1.08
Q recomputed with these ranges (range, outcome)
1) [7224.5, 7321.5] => 6.37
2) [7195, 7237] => 6.21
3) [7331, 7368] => 6.54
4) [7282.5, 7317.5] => 6.35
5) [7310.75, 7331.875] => 6.36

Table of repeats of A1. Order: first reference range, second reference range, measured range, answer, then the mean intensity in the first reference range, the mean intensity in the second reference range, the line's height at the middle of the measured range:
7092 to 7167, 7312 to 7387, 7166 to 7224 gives 0.04 mag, 6.13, 6.54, 6.25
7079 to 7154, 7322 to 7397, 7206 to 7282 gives 0.01 mag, 6.12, 6.55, 6.34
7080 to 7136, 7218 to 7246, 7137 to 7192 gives 0.04 mag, 6.15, 6.35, 6.24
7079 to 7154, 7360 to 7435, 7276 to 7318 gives 0.02 mag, 6.12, 6.62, 6.44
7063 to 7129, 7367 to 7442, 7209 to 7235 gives 0.03 mag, 6.22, 6.63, 6.39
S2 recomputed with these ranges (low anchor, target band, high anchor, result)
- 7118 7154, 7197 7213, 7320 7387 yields 0.01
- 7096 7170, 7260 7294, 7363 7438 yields 0.02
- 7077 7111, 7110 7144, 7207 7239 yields 0.01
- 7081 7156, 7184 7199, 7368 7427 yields 0.03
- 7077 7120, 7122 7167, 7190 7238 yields 0.03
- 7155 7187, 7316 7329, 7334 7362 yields 0.03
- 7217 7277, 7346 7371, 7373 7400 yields 0.00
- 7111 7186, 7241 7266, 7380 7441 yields -0.02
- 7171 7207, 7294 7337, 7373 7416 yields -0.01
